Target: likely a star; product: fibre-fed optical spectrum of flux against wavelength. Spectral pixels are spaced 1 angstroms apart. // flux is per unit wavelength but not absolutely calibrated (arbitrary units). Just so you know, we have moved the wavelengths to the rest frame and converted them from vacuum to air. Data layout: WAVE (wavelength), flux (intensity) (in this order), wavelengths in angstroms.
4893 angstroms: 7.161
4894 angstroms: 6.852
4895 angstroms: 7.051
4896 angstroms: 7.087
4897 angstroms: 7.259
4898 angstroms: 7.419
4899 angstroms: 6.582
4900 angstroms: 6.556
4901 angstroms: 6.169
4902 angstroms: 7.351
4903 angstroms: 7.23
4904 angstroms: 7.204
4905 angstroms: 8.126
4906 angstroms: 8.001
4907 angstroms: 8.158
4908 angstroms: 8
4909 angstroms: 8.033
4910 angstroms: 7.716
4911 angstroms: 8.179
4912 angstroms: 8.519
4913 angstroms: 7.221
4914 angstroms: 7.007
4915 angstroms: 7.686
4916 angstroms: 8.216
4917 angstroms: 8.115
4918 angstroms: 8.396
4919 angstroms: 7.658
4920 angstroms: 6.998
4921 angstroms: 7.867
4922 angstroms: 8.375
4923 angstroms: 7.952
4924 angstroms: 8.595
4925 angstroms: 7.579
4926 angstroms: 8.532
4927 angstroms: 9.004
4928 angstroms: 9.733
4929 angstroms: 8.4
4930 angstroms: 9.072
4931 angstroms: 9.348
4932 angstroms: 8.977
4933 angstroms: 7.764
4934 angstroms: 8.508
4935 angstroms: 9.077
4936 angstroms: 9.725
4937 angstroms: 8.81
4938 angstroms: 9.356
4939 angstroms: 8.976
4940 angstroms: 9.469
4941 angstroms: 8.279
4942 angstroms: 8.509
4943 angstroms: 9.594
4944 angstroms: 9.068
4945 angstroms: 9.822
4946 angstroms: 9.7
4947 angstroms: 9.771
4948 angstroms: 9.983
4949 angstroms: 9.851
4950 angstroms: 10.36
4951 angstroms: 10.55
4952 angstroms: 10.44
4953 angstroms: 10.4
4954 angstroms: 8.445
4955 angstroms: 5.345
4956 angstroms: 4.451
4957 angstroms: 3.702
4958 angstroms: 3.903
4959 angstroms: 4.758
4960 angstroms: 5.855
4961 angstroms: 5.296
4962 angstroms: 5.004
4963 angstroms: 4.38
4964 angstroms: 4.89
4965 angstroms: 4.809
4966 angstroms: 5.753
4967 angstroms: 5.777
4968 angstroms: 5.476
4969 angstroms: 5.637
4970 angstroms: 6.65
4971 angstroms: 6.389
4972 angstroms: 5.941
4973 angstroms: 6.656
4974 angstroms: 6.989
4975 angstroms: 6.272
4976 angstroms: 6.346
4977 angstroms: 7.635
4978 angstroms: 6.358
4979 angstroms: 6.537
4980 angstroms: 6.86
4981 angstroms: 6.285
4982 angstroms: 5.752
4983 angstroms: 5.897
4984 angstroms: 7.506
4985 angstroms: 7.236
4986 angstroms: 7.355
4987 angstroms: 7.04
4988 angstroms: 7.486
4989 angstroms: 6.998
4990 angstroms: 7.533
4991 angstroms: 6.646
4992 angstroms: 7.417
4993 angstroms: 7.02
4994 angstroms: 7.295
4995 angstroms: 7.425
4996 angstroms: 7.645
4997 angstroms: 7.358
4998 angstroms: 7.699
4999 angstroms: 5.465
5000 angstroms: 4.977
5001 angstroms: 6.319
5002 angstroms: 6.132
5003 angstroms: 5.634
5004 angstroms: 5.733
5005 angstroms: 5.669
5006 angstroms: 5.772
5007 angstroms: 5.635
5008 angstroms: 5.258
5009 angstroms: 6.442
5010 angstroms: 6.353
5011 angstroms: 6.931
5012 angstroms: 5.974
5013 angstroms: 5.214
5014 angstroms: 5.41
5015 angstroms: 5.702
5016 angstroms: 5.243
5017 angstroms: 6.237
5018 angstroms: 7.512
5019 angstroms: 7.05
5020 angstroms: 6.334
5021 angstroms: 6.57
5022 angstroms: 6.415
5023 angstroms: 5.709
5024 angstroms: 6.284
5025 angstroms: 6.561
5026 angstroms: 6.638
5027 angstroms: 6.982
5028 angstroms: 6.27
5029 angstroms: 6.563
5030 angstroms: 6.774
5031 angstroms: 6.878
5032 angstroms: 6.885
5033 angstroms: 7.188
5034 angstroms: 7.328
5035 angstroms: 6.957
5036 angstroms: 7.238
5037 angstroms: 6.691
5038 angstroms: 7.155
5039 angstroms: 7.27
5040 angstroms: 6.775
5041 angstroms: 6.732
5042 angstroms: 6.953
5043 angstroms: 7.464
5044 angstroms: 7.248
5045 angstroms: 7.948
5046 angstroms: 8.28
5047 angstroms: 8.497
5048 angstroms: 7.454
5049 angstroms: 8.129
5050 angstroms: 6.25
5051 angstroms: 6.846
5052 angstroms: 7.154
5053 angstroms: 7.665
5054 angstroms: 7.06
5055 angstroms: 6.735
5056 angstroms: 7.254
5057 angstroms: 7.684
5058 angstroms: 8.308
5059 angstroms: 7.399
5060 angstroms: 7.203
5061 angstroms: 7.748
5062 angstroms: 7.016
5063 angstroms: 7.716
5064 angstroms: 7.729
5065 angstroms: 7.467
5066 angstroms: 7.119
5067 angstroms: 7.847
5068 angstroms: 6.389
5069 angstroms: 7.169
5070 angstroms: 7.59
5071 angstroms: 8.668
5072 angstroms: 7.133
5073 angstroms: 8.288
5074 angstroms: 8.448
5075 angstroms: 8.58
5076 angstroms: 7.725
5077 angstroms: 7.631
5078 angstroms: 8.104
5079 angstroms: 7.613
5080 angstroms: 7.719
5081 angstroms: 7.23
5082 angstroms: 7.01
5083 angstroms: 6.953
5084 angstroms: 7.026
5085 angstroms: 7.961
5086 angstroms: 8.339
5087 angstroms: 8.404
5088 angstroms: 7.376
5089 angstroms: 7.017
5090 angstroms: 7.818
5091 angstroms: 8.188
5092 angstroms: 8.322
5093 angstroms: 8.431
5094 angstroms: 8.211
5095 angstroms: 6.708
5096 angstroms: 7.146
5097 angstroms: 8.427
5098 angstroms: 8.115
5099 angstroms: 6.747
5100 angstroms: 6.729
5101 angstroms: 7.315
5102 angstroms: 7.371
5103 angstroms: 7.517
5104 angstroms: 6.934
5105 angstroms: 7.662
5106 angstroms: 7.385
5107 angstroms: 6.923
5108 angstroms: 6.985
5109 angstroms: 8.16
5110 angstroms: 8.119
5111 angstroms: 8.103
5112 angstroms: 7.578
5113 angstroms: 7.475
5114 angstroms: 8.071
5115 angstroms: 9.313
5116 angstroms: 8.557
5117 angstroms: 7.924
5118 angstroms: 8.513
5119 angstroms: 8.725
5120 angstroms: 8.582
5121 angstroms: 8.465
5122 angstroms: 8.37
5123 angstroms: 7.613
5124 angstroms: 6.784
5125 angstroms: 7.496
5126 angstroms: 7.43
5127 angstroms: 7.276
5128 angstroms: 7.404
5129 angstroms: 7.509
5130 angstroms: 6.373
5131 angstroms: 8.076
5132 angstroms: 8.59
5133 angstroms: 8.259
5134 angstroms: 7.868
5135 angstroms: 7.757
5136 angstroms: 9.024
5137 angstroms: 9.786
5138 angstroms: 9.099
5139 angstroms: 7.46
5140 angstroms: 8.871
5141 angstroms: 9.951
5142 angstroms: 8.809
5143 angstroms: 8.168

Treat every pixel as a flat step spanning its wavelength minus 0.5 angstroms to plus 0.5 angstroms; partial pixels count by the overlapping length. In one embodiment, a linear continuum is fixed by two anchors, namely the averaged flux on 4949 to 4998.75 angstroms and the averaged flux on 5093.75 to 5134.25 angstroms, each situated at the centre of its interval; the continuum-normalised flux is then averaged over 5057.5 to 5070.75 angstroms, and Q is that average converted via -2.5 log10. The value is -0.02 mag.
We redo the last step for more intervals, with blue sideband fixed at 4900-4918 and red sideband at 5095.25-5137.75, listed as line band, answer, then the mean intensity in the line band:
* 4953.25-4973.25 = 0.368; 5.5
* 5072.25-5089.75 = 0.011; 7.72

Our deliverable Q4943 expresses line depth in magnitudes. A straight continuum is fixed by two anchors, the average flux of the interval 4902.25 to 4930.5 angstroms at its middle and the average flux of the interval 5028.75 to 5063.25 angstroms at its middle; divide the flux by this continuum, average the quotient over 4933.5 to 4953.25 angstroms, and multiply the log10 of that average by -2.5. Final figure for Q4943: -0.20 mag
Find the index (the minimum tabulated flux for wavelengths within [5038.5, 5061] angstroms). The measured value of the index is 6.25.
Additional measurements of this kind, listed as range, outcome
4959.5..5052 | 4.38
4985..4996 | 6.646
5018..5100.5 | 5.709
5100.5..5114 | 6.923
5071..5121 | 6.708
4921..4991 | 3.702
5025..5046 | 6.27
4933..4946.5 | 7.764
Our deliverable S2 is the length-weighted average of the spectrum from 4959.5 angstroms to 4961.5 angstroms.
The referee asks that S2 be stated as 5.58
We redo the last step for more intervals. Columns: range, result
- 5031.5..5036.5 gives 7.12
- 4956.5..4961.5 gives 4.7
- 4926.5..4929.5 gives 9.05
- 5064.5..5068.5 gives 7.21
